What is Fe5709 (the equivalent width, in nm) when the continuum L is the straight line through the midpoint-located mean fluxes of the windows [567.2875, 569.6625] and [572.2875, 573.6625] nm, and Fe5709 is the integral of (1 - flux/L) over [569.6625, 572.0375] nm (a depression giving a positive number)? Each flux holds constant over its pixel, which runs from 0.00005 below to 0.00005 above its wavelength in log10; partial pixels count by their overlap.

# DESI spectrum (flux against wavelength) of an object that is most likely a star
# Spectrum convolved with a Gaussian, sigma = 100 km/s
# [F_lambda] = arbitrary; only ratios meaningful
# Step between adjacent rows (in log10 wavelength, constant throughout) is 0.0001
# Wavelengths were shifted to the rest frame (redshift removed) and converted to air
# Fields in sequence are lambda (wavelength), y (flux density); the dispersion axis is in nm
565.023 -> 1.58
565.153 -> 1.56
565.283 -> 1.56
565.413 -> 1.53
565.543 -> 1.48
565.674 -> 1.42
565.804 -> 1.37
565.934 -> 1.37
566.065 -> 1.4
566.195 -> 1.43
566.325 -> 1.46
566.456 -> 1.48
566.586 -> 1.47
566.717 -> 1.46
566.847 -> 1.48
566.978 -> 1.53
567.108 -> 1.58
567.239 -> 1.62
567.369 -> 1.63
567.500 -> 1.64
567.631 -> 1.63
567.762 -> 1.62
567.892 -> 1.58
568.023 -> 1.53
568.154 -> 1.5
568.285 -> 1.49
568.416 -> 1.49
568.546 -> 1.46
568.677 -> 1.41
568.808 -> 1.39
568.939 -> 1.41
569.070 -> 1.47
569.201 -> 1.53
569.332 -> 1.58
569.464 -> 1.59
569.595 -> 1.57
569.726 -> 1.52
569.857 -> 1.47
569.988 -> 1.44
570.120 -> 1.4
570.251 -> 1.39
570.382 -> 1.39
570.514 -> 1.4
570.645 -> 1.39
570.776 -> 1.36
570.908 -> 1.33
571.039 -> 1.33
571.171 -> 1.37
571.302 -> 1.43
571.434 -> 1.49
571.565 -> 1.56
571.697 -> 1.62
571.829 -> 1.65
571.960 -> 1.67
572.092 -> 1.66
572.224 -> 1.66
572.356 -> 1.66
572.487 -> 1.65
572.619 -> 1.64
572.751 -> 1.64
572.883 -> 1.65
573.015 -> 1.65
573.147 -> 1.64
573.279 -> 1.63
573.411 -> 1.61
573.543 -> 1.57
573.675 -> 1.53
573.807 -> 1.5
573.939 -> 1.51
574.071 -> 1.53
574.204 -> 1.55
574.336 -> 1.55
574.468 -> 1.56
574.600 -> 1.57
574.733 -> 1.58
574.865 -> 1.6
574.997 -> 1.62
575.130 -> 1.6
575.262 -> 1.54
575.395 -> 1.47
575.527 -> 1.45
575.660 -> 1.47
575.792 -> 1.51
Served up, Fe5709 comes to 0.19 nm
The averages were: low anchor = 1.53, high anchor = 1.63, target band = 1.46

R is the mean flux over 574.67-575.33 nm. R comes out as 1.59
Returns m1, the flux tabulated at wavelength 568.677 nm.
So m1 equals 1.41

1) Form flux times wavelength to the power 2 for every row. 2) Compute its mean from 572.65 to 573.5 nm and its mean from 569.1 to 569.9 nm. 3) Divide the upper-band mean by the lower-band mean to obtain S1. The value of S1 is 1.07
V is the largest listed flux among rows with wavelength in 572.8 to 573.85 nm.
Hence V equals 1.65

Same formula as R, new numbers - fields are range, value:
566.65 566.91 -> 1.47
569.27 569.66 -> 1.58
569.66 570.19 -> 1.46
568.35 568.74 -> 1.46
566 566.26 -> 1.42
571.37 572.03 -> 1.6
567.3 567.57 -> 1.63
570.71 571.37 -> 1.36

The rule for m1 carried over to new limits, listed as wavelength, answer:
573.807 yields 1.5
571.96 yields 1.67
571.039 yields 1.33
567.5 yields 1.64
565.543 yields 1.48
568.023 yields 1.53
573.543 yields 1.57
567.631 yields 1.63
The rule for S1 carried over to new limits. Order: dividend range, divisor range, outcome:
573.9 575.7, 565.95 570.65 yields 1.06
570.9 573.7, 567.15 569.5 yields 1.05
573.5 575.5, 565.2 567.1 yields 1.09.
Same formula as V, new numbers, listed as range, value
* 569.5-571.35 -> 1.57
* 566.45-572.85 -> 1.67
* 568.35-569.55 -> 1.59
